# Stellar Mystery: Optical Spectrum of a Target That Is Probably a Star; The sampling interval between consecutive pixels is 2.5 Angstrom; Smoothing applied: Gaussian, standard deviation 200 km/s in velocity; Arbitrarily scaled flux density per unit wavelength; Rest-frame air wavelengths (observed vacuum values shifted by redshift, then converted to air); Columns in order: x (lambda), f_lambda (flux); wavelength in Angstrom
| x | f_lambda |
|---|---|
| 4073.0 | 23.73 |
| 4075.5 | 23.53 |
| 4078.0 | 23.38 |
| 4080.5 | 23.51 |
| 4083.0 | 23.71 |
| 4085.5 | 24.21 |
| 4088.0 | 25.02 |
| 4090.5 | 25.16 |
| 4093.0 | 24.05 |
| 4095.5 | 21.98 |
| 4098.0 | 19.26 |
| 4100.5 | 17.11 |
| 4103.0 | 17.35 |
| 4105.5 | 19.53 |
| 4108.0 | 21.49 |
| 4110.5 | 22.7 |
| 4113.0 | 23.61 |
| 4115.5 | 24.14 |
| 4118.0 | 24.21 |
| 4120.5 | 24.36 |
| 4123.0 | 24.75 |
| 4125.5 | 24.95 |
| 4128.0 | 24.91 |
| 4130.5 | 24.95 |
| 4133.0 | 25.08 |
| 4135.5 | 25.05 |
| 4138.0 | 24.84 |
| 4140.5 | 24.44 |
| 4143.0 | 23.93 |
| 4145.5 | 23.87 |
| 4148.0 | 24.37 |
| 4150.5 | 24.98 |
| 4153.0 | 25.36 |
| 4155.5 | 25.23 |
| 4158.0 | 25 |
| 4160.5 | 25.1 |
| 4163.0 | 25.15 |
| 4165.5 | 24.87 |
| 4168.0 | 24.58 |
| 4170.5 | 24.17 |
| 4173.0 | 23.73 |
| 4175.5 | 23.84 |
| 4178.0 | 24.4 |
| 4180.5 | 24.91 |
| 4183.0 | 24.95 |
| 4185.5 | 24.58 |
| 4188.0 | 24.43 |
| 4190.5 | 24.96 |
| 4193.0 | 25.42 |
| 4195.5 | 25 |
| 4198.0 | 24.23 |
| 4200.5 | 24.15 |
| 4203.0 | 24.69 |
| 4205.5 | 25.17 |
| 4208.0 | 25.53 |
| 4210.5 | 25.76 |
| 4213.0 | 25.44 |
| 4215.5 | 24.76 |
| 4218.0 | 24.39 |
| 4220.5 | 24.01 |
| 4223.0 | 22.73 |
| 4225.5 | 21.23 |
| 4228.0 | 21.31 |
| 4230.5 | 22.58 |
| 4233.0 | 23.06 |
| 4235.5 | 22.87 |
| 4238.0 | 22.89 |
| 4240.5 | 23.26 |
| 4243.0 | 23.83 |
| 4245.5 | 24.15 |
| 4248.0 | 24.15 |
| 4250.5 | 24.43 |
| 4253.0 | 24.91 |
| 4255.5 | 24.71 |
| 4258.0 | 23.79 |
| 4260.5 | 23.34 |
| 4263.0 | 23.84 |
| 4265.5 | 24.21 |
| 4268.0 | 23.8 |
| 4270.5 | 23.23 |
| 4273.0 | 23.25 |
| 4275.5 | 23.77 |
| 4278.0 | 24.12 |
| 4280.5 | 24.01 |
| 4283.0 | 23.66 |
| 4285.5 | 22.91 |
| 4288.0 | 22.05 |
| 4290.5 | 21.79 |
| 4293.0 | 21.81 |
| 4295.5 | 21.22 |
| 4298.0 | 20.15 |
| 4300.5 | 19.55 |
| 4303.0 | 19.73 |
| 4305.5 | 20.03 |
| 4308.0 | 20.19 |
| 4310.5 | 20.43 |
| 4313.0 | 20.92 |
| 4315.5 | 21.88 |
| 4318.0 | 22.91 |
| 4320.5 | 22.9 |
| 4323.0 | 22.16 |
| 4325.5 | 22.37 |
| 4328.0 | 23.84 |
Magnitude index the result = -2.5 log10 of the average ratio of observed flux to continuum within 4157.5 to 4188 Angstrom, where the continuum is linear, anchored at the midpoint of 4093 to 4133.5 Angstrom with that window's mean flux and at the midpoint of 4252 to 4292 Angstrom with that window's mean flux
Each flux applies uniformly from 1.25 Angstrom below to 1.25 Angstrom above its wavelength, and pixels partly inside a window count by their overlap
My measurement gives -0.08 mag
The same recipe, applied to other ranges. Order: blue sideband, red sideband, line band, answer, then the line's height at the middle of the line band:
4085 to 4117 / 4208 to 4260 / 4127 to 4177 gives -0.09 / 22.6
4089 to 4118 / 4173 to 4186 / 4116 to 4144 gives -0.09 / 22.6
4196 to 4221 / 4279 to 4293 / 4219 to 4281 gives 0.01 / 23.8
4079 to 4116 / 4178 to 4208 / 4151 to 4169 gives -0.05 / 23.9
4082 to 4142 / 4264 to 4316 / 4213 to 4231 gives -0.03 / 22.5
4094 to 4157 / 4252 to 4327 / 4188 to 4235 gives -0.06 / 22.9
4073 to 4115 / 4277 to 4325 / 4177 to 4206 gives -0.13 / 22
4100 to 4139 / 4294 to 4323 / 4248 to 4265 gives -0.12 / 21.6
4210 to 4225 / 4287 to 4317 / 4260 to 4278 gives -0.07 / 22.2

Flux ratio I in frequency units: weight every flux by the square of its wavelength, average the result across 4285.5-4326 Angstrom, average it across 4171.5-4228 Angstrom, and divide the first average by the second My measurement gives 0.92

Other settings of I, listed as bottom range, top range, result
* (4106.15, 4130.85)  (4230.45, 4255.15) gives 1.05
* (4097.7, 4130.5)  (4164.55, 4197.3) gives 1.13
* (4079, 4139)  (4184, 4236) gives 1.09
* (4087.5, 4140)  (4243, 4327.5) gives 1.06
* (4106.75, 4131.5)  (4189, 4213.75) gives 1.08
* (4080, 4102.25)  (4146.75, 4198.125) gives 1.14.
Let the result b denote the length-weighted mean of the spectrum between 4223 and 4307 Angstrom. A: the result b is 22.8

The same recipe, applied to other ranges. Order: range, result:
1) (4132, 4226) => 24.6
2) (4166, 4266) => 24.1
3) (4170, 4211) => 24.7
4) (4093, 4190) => 23.8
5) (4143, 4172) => 24.7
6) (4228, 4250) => 23.3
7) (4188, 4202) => 24.7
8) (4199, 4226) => 24.4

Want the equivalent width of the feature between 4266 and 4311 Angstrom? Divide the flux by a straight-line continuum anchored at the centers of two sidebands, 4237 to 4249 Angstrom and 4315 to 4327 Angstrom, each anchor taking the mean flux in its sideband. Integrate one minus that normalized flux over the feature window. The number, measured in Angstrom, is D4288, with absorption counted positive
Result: 1.87 Angstrom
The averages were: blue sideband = 23.7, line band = 22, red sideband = 22.5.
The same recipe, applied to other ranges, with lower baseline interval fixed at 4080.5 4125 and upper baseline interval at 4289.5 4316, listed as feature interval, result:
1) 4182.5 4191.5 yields -1.2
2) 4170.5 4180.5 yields -1.0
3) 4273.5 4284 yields -1.5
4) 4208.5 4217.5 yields -1.6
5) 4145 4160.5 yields -1.9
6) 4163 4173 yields -1.2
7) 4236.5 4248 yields -1.3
